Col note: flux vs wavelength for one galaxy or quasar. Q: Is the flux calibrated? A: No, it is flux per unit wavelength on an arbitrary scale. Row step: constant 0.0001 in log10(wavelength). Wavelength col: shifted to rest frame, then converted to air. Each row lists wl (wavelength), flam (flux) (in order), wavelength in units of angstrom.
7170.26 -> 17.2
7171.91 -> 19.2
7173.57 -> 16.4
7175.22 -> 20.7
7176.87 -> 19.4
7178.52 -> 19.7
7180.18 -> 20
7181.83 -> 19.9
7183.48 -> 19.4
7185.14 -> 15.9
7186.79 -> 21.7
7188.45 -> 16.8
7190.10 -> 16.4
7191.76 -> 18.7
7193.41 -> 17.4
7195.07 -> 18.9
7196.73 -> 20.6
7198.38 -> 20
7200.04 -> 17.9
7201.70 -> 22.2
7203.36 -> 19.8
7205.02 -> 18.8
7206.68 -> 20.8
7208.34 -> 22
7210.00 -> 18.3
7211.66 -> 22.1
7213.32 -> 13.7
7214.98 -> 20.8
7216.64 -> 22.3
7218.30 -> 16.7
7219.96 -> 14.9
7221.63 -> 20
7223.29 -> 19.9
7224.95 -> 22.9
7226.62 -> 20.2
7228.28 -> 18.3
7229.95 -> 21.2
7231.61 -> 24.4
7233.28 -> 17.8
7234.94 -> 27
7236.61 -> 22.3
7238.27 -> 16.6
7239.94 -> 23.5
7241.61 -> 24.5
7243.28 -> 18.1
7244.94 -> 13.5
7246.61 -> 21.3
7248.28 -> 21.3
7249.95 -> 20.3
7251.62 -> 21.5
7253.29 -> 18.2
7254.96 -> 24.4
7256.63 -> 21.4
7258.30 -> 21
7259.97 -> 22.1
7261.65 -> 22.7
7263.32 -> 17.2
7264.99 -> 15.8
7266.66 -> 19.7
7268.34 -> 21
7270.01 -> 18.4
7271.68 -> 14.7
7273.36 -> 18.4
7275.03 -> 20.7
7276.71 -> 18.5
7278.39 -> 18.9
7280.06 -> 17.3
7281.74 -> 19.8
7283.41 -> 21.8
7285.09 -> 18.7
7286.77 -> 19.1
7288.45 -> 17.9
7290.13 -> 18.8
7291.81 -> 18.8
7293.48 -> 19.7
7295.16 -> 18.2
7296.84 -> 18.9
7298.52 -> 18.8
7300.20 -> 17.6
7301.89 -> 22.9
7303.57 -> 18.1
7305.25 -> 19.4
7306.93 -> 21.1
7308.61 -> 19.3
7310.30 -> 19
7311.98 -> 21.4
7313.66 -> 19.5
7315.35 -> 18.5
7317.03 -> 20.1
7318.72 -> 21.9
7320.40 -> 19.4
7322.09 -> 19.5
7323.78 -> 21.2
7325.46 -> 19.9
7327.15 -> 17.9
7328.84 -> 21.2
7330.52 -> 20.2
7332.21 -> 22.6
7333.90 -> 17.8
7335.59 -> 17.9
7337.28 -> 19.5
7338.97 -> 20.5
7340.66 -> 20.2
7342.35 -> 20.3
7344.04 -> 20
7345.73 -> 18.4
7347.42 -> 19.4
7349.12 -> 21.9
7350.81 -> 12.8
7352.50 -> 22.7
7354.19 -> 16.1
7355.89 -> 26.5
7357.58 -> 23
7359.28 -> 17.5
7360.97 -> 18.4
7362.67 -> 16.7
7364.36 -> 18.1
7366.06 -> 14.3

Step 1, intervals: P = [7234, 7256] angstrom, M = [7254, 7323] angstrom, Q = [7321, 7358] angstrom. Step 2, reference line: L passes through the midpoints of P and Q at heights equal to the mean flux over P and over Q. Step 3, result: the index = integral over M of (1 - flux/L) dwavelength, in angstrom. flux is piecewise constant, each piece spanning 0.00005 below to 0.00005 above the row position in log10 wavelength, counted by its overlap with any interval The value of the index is 3.2 angstrom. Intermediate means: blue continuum 21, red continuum 19.9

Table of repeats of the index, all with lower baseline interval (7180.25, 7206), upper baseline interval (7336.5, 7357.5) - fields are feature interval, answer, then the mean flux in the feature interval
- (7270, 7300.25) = 1.34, 18.7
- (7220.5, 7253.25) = -2.34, 20.7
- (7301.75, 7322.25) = -0.18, 19.9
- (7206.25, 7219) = -0.30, 19.6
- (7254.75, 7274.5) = -0.15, 19.6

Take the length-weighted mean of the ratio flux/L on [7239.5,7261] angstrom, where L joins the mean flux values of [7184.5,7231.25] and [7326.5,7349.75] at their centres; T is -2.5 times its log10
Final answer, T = -0.07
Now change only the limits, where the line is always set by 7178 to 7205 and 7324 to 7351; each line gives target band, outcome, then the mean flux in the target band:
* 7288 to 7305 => 0.03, 19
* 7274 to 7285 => 0.00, 19.4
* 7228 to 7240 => -0.12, 21.4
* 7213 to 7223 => 0.04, 18.4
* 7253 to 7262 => -0.13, 21.8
